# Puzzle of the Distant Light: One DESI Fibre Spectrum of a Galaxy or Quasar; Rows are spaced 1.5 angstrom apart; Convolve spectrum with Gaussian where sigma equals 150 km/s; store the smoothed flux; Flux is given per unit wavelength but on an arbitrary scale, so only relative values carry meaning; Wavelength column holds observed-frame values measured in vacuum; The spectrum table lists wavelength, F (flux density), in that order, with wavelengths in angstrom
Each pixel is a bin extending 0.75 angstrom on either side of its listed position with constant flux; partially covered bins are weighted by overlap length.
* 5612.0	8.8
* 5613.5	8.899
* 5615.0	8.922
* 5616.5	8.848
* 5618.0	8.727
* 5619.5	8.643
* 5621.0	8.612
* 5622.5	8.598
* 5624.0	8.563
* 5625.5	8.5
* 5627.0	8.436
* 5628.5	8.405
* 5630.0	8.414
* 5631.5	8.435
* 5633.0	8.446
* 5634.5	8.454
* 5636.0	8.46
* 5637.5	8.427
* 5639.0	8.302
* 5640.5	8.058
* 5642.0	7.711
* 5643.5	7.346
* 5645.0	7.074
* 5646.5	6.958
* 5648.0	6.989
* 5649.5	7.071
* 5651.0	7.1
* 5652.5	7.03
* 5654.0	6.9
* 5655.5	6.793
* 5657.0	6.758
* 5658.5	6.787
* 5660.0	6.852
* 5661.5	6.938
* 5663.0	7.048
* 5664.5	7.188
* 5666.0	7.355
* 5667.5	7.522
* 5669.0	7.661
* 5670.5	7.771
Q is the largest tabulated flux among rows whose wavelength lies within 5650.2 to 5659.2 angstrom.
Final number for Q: 7.1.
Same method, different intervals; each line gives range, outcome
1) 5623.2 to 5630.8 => 8.563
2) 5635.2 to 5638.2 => 8.46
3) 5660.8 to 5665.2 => 7.188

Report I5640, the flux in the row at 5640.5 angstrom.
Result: 8.058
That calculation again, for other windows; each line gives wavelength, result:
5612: 8.8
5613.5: 8.899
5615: 8.922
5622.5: 8.598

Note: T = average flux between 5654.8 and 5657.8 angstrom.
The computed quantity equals 6.78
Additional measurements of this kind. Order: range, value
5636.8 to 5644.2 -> 7.97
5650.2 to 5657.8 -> 6.92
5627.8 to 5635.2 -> 8.43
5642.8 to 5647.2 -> 7.13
